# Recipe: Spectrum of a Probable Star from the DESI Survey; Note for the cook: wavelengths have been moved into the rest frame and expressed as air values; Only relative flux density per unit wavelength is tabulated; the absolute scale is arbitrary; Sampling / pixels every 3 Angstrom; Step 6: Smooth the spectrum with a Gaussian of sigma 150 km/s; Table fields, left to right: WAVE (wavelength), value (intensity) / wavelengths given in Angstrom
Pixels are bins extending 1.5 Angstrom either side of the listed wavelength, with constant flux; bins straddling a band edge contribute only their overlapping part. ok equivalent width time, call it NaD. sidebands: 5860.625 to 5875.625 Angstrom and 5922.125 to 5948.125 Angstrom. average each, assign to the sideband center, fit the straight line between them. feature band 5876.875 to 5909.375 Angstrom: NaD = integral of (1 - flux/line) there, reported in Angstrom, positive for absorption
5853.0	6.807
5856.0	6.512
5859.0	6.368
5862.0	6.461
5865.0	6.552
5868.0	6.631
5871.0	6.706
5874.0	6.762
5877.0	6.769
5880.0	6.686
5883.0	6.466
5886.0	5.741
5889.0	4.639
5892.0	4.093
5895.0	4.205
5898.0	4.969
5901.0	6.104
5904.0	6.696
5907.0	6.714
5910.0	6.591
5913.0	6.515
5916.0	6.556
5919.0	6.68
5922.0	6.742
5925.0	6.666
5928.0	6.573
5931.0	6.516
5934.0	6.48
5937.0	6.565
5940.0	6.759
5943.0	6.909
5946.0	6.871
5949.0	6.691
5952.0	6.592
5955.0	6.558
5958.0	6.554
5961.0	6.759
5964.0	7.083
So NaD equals 4.5 Angstrom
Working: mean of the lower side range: 6.62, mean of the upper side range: 6.67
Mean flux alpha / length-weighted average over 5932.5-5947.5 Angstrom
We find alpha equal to 6.72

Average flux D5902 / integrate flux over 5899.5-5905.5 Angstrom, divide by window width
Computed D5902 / 6.4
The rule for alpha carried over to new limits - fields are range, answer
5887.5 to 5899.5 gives 4.48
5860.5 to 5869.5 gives 6.55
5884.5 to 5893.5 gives 4.82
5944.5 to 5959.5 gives 6.65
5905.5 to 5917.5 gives 6.59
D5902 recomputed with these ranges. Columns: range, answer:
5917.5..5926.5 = 6.7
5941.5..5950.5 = 6.82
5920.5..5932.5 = 6.62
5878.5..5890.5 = 5.88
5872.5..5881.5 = 6.74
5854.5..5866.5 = 6.47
